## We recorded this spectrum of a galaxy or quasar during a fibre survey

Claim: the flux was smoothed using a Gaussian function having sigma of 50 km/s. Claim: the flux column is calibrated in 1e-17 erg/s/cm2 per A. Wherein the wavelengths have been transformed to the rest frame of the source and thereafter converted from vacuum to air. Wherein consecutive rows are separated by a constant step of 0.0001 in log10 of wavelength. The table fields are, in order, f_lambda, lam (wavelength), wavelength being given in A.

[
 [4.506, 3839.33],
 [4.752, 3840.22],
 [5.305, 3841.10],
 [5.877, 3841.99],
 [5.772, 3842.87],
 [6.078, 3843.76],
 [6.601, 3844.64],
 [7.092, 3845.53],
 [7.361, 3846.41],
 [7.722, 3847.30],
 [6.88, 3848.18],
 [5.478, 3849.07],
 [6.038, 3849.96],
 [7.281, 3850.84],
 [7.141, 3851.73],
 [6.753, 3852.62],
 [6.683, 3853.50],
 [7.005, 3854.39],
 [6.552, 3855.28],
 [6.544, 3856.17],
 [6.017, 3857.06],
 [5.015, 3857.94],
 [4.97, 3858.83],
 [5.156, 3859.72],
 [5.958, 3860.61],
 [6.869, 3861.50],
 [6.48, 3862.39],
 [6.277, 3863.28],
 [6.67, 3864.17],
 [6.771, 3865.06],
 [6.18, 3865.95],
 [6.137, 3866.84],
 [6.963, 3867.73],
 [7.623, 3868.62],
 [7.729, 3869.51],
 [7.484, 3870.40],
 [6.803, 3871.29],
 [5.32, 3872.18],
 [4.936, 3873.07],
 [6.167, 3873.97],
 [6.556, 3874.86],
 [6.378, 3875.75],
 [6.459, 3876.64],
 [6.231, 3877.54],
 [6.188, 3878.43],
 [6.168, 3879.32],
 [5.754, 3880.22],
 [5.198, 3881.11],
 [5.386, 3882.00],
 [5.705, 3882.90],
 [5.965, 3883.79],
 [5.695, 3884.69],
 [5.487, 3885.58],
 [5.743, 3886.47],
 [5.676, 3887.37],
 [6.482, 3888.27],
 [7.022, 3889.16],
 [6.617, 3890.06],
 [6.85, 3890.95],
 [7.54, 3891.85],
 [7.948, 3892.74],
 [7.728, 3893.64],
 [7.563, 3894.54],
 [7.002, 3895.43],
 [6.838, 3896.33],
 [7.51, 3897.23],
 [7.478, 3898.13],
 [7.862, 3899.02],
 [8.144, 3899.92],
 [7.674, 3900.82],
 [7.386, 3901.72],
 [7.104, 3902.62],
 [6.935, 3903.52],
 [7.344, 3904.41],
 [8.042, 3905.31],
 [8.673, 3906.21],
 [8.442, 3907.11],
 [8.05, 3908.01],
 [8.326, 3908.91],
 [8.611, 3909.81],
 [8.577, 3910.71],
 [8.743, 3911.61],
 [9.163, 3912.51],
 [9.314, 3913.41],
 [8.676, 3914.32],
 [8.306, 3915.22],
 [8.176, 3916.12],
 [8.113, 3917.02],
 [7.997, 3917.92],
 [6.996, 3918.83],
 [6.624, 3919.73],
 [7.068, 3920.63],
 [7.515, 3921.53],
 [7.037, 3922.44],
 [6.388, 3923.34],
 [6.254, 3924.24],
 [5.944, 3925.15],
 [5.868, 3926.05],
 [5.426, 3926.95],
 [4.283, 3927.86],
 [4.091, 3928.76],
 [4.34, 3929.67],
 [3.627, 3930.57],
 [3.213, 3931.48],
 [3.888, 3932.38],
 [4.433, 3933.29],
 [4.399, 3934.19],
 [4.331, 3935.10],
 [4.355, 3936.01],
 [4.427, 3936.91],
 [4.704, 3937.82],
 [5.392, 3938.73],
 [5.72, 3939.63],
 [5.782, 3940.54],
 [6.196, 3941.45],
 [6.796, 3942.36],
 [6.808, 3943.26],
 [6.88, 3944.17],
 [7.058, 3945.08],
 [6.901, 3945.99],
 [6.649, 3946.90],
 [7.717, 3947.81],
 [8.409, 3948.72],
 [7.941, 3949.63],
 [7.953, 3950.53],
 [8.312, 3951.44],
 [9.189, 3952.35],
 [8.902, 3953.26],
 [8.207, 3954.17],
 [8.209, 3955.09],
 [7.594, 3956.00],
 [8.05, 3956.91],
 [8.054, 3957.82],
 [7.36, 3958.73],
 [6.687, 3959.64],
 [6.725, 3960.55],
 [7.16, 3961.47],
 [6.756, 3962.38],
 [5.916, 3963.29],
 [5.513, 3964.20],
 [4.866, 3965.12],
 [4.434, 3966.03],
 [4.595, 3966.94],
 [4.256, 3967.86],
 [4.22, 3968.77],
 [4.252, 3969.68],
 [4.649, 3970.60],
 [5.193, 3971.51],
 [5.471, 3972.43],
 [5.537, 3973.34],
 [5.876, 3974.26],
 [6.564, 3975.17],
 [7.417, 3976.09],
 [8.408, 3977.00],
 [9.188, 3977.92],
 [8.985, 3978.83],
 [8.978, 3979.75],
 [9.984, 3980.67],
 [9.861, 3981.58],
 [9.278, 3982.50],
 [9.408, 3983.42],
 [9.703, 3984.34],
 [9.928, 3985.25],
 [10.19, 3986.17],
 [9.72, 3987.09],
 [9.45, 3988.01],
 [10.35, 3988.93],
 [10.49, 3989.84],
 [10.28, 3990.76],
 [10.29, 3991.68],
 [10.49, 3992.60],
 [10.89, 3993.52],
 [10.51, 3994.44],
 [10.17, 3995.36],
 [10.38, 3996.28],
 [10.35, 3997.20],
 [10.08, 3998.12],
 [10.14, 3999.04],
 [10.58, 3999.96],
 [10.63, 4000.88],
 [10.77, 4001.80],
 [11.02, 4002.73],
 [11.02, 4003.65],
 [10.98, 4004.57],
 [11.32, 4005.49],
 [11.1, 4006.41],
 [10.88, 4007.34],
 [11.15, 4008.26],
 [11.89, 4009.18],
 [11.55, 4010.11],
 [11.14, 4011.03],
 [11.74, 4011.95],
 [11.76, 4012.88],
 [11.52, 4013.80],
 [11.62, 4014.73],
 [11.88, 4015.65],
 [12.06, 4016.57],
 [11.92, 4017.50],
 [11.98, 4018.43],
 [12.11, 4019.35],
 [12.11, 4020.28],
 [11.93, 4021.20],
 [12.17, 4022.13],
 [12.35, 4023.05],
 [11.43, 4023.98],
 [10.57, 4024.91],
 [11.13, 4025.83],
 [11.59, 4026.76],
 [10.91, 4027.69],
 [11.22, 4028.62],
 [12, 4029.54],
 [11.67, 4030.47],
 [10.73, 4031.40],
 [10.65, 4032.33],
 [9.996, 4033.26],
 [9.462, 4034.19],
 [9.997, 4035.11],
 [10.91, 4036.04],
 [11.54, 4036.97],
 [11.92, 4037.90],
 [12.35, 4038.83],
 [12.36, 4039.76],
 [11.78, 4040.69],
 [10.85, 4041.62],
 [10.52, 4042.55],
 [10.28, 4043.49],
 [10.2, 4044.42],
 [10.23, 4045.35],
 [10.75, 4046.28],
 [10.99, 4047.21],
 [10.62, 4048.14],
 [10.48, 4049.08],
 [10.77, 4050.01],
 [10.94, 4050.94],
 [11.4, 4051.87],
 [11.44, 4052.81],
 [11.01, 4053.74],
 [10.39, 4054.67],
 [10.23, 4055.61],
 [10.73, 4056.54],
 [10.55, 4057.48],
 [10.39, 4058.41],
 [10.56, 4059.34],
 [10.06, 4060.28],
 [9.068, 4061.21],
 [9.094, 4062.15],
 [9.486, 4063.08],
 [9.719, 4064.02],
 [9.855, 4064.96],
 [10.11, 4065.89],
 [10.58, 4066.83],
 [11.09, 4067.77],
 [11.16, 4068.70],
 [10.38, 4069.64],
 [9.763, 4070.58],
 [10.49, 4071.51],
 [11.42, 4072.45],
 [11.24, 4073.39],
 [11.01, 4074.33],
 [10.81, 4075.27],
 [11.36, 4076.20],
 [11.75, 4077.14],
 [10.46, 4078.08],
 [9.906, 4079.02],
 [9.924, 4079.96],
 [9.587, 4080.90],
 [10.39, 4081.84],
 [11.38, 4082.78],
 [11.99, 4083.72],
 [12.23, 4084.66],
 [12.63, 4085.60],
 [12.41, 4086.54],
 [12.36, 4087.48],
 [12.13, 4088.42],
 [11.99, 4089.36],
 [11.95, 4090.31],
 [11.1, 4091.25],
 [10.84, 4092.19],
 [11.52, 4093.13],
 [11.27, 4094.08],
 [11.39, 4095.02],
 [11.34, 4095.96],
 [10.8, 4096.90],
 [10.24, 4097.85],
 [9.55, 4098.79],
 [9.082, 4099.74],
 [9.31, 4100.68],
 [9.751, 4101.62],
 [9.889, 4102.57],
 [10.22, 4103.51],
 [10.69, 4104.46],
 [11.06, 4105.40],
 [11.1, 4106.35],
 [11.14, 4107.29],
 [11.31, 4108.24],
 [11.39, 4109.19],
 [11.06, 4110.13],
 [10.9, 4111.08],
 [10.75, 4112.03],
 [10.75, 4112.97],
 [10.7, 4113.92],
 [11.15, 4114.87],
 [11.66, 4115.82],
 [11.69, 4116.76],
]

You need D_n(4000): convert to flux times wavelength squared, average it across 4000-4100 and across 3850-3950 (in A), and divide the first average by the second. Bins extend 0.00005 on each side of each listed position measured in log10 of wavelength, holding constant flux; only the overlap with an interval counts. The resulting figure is 1.8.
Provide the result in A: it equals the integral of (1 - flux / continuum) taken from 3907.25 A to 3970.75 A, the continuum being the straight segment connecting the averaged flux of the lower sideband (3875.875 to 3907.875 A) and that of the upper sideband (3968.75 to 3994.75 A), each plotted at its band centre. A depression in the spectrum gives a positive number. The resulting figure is 9.5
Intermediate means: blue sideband 6.86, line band 6.55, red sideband 8.53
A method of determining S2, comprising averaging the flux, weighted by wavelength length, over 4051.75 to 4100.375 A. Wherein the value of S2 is 10.8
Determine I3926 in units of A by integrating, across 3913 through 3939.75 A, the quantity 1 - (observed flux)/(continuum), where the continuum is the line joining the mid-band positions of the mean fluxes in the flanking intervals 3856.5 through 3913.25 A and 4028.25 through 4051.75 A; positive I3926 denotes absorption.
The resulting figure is 6.7 A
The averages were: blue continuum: 6.84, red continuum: 10.9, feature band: 5.89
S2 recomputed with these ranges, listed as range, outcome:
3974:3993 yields 9.31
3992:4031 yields 11.3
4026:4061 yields 10.9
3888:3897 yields 7.18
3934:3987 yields 6.97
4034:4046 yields 11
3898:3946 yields 6.65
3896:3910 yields 7.77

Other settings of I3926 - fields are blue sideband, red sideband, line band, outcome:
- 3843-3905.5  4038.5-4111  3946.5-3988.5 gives 5.5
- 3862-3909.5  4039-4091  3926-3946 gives 7.1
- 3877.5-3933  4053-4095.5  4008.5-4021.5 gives -3.2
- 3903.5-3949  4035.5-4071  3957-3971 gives 3.6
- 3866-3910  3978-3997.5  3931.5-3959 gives 6.5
